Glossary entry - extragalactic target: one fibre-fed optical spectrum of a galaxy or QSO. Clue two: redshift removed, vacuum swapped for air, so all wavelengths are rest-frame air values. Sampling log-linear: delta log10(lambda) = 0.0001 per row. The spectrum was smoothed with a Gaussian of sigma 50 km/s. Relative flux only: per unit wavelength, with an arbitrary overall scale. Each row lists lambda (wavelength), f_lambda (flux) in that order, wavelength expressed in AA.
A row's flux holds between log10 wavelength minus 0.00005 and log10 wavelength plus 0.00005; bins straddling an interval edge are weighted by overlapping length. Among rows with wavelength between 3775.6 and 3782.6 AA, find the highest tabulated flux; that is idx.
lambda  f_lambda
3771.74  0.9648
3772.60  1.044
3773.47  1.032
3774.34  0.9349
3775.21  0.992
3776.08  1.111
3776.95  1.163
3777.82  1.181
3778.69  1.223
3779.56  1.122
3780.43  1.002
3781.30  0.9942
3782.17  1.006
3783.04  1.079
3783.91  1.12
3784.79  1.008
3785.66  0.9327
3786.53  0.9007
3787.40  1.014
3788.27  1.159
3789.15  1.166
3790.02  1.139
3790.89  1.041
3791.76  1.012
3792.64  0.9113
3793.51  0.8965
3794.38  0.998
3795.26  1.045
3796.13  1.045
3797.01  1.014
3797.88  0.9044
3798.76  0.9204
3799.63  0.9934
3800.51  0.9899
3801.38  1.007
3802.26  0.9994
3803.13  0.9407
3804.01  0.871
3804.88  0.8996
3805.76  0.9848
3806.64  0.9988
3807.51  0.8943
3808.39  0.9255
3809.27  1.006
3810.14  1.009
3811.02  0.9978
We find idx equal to 1.223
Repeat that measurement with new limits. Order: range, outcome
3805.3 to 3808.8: 0.9988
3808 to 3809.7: 1.006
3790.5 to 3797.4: 1.045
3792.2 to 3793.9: 0.9113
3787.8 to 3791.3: 1.166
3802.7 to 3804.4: 0.9407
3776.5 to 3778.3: 1.181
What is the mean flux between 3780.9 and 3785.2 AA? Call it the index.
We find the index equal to 1.04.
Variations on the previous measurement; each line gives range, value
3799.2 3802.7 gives 0.998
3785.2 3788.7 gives 1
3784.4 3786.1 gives 0.971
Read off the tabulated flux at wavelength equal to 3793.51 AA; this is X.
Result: 0.8965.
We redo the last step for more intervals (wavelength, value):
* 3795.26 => 1.045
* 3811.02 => 0.9978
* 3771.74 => 0.9648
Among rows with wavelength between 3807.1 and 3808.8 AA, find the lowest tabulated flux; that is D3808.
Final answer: 0.8943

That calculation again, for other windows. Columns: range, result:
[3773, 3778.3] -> 0.9349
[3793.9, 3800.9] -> 0.9044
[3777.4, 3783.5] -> 0.9942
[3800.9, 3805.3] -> 0.871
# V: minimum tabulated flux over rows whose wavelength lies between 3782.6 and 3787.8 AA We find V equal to 0.9007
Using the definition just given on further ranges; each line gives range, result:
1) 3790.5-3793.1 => 0.9113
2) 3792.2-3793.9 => 0.8965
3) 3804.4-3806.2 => 0.8996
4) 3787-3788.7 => 1.014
